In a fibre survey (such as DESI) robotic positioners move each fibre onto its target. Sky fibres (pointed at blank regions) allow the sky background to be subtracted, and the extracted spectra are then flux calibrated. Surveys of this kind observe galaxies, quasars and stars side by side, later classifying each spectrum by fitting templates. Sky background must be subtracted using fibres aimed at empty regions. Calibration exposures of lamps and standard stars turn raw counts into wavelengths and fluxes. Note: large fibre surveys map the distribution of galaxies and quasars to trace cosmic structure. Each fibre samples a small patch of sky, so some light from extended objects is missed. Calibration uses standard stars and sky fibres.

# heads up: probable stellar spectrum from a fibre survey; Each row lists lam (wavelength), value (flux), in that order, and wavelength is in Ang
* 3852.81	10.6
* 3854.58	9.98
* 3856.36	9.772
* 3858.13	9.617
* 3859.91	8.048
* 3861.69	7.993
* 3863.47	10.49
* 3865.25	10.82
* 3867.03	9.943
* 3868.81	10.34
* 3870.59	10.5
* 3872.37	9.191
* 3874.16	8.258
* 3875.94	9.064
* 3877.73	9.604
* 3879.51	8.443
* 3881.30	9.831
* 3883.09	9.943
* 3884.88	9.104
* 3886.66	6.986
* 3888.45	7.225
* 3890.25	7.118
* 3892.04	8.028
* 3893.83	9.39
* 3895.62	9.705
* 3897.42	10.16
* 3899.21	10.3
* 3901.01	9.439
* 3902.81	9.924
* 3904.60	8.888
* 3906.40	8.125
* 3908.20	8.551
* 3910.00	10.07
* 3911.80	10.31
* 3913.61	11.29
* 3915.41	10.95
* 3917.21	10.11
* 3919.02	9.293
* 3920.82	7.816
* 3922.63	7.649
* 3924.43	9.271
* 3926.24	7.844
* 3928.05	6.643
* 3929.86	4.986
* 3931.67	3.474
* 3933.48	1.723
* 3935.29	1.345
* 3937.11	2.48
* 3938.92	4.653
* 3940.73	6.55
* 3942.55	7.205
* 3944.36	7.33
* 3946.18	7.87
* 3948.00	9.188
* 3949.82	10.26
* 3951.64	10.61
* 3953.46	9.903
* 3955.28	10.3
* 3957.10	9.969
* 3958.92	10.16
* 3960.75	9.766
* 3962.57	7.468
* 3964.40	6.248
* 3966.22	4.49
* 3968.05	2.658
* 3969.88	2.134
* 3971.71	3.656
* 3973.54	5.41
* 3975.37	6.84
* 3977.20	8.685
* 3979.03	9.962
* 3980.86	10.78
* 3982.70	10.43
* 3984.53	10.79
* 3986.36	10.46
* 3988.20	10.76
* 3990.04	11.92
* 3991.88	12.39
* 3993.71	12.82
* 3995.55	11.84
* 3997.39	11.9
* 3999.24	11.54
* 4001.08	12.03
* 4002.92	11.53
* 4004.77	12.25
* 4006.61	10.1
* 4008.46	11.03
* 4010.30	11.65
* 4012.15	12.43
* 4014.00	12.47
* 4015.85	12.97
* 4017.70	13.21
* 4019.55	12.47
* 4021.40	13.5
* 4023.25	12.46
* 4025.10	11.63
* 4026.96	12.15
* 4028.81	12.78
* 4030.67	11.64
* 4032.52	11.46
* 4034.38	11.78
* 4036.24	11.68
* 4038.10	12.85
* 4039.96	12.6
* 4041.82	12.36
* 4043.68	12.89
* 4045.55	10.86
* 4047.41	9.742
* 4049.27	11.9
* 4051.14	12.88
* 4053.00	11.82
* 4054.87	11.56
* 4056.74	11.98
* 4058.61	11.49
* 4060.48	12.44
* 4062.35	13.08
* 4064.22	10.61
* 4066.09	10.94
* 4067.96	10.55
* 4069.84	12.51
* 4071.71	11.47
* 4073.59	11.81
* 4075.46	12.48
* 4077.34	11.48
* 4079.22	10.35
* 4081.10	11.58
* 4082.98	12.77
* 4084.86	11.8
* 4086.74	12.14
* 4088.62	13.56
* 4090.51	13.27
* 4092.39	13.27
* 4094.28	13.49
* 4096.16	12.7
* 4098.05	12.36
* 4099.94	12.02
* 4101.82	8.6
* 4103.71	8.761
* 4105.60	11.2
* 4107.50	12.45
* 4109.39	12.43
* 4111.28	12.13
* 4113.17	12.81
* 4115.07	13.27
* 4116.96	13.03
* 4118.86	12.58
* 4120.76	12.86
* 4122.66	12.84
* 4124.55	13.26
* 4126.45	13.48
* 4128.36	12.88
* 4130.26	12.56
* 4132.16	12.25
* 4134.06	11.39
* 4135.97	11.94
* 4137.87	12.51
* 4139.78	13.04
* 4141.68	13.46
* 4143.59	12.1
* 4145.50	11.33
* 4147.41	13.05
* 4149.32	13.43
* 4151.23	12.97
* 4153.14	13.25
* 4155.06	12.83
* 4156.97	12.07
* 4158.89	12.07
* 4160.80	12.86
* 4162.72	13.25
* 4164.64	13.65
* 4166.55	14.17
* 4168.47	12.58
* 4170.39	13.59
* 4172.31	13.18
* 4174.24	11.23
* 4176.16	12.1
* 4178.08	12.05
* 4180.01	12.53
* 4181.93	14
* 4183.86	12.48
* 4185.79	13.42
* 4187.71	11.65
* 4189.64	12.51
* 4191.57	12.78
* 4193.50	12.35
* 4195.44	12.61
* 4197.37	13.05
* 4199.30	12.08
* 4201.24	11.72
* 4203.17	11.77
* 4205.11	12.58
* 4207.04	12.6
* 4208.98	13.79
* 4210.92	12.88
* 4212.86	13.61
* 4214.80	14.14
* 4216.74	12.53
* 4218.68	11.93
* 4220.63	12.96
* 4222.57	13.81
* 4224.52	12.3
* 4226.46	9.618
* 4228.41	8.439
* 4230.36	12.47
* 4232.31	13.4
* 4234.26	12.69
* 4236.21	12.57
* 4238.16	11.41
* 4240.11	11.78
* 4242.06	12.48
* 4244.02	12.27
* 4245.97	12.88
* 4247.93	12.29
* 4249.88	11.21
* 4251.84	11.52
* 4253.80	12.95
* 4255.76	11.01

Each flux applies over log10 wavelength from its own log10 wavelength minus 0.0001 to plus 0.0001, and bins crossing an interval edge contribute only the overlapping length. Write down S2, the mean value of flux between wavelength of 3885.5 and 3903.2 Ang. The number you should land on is 8.8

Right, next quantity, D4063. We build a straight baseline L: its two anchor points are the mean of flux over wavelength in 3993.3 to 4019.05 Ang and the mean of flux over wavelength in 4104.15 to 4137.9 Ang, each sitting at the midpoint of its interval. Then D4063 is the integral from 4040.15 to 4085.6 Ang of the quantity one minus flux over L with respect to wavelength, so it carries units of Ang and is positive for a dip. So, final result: 1.8 Ang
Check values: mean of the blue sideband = 12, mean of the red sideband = 12.5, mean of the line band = 11.7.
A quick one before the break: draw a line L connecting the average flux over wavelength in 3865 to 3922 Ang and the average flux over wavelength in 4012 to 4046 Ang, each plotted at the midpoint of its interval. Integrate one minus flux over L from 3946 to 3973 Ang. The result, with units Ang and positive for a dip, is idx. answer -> 7.9 Ang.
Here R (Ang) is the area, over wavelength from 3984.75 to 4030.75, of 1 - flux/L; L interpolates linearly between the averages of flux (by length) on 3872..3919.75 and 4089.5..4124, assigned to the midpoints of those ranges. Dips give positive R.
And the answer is -4.9 Ang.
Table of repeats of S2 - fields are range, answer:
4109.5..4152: 12.7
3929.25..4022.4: 8.99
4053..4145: 12.2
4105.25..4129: 12.7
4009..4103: 12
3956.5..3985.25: 7.42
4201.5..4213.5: 12.8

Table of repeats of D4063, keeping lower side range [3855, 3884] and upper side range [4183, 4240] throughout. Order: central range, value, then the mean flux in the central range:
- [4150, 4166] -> -1.28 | 12.9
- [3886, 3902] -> 1.60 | 8.73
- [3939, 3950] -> 2.68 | 7.67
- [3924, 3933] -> 3.53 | 6.07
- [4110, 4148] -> -3.01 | 12.6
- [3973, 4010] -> -0.71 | 10.7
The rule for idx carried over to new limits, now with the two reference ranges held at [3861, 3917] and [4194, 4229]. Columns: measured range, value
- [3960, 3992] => 7.1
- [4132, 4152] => -1.3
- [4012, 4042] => -4.8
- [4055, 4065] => -0.9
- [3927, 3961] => 9.9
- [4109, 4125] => -1.8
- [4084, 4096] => -1.8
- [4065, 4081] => -0.5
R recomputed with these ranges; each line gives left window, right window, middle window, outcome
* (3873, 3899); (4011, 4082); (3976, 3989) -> 0.64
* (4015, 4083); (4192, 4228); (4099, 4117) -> 0.82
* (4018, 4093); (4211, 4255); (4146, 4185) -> -2.22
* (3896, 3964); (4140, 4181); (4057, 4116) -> -3.44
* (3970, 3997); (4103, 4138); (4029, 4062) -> -3.27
